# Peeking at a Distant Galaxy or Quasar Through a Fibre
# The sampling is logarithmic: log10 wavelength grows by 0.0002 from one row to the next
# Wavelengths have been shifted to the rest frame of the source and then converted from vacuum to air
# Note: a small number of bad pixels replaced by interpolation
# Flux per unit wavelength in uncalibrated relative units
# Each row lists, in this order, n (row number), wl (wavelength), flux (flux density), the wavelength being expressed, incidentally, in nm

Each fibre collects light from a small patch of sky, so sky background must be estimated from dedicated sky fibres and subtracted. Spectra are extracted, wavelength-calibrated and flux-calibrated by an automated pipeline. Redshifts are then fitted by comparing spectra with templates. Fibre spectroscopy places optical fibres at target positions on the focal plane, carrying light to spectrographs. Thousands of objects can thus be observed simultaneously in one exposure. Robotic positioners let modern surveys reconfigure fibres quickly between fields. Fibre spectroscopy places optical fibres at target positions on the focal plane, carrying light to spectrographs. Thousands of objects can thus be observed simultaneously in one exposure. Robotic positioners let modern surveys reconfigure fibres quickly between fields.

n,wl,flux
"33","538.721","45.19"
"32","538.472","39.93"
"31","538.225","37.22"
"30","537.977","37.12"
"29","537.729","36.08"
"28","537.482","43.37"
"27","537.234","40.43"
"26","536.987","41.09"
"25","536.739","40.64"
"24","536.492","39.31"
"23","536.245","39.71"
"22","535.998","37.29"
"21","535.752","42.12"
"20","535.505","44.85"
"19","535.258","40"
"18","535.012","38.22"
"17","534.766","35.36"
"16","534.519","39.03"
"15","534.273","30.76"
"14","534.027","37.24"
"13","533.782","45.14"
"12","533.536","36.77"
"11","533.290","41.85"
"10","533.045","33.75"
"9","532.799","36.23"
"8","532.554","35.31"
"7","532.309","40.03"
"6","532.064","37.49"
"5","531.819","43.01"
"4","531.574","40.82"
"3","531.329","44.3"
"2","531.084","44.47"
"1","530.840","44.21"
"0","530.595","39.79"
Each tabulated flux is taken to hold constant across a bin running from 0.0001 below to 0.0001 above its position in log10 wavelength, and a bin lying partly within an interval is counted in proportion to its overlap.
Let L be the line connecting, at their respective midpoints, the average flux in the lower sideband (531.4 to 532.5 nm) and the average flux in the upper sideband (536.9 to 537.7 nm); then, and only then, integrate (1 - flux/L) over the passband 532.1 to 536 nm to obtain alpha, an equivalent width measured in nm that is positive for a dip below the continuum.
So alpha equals 0.21 nm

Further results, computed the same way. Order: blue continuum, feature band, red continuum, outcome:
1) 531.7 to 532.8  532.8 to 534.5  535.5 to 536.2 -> 0.08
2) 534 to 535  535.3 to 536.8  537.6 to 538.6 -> -0.17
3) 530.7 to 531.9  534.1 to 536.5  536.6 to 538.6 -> 0.13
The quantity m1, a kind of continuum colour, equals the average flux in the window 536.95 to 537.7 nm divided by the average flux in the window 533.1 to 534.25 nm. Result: 1.0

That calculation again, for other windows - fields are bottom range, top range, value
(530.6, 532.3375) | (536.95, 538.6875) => 0.94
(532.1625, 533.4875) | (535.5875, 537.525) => 1.08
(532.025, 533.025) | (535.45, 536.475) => 1.10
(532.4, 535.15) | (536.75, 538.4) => 1.05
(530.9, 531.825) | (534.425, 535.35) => 0.88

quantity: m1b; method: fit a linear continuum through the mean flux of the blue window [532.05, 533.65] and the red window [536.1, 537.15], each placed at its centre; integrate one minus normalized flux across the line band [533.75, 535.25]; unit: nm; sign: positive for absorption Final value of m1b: 0.047 nm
